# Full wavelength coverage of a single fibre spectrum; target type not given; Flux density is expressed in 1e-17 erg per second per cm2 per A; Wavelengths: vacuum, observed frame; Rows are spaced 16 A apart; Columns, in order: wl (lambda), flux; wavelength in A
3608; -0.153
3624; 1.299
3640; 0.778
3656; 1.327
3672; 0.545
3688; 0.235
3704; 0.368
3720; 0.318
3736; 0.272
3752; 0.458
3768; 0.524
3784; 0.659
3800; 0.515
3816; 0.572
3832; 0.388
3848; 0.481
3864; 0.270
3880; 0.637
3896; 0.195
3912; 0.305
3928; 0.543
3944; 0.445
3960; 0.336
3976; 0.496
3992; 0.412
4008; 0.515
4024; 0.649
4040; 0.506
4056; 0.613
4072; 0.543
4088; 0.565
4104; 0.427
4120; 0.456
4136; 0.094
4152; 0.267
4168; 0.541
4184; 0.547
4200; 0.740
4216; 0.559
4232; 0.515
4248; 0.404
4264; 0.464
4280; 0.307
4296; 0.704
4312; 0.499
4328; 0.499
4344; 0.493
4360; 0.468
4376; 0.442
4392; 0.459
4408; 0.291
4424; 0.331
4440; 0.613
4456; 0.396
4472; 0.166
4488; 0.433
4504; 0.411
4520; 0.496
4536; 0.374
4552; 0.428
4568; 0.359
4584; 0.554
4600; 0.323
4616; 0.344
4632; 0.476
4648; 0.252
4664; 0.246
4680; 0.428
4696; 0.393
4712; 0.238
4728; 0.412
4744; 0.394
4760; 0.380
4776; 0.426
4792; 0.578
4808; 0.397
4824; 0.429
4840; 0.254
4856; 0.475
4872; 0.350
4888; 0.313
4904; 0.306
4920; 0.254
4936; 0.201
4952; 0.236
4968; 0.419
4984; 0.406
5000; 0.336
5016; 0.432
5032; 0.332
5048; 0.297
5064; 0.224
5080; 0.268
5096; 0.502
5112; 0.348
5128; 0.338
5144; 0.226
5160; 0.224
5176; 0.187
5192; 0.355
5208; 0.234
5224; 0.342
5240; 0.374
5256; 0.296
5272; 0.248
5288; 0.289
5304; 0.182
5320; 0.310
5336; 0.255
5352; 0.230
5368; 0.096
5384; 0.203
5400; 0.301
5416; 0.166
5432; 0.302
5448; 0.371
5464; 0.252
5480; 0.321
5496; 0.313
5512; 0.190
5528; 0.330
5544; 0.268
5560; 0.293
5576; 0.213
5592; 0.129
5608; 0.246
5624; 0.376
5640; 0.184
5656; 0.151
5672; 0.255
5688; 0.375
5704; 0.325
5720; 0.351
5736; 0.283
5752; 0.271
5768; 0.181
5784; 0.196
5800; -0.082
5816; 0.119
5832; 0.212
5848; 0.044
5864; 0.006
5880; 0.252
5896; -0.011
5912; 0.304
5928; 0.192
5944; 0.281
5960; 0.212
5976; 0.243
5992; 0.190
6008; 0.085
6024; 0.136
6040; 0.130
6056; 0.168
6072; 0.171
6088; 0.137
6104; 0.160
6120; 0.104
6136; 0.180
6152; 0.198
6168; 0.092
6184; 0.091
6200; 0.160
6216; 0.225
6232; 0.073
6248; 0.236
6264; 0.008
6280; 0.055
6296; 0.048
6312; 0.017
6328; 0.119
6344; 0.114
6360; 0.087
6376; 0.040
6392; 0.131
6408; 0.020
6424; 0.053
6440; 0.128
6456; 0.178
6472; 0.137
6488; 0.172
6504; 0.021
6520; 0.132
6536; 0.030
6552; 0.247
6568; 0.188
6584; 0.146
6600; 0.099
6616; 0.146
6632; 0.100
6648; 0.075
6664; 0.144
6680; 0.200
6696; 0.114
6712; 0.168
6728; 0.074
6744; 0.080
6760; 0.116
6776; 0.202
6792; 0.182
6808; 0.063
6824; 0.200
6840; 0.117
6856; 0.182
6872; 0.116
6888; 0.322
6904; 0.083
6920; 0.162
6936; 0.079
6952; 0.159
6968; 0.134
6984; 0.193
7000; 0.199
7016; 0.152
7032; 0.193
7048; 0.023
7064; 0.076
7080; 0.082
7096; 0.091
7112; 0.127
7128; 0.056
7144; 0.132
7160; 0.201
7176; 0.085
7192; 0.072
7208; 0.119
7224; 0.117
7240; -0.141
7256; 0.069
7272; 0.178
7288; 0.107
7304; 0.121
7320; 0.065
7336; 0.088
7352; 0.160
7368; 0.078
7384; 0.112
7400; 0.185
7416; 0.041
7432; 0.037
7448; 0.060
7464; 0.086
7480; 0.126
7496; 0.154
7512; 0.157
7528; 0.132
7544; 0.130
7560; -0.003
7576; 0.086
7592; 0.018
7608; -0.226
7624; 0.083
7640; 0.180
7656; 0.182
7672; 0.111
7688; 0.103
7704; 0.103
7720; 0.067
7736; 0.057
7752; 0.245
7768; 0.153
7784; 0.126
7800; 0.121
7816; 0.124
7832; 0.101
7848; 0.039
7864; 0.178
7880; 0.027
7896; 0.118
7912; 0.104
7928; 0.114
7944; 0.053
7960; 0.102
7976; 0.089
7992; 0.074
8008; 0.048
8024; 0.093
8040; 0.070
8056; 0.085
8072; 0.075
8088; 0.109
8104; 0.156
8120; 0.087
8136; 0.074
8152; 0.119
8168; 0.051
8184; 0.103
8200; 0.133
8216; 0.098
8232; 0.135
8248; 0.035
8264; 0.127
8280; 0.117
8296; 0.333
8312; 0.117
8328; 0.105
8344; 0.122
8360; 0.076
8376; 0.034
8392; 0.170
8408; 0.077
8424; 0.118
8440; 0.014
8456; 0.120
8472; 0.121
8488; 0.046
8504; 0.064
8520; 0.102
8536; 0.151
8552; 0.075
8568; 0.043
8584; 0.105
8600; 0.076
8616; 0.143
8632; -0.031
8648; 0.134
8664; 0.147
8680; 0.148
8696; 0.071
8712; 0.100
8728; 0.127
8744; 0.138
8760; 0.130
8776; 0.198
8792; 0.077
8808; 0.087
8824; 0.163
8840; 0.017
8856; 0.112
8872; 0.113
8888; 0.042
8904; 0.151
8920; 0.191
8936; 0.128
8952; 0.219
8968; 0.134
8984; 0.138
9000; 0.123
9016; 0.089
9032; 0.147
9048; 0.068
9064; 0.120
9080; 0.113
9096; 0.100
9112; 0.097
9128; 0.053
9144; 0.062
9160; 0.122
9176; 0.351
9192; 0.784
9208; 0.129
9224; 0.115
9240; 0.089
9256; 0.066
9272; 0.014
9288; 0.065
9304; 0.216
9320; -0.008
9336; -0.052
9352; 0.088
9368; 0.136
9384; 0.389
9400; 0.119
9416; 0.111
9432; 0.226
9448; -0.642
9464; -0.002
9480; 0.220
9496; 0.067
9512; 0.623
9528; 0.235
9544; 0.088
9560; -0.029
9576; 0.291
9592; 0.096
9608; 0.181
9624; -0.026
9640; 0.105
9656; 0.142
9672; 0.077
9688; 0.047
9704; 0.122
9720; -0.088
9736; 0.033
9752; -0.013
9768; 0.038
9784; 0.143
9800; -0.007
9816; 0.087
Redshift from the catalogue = 1.46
